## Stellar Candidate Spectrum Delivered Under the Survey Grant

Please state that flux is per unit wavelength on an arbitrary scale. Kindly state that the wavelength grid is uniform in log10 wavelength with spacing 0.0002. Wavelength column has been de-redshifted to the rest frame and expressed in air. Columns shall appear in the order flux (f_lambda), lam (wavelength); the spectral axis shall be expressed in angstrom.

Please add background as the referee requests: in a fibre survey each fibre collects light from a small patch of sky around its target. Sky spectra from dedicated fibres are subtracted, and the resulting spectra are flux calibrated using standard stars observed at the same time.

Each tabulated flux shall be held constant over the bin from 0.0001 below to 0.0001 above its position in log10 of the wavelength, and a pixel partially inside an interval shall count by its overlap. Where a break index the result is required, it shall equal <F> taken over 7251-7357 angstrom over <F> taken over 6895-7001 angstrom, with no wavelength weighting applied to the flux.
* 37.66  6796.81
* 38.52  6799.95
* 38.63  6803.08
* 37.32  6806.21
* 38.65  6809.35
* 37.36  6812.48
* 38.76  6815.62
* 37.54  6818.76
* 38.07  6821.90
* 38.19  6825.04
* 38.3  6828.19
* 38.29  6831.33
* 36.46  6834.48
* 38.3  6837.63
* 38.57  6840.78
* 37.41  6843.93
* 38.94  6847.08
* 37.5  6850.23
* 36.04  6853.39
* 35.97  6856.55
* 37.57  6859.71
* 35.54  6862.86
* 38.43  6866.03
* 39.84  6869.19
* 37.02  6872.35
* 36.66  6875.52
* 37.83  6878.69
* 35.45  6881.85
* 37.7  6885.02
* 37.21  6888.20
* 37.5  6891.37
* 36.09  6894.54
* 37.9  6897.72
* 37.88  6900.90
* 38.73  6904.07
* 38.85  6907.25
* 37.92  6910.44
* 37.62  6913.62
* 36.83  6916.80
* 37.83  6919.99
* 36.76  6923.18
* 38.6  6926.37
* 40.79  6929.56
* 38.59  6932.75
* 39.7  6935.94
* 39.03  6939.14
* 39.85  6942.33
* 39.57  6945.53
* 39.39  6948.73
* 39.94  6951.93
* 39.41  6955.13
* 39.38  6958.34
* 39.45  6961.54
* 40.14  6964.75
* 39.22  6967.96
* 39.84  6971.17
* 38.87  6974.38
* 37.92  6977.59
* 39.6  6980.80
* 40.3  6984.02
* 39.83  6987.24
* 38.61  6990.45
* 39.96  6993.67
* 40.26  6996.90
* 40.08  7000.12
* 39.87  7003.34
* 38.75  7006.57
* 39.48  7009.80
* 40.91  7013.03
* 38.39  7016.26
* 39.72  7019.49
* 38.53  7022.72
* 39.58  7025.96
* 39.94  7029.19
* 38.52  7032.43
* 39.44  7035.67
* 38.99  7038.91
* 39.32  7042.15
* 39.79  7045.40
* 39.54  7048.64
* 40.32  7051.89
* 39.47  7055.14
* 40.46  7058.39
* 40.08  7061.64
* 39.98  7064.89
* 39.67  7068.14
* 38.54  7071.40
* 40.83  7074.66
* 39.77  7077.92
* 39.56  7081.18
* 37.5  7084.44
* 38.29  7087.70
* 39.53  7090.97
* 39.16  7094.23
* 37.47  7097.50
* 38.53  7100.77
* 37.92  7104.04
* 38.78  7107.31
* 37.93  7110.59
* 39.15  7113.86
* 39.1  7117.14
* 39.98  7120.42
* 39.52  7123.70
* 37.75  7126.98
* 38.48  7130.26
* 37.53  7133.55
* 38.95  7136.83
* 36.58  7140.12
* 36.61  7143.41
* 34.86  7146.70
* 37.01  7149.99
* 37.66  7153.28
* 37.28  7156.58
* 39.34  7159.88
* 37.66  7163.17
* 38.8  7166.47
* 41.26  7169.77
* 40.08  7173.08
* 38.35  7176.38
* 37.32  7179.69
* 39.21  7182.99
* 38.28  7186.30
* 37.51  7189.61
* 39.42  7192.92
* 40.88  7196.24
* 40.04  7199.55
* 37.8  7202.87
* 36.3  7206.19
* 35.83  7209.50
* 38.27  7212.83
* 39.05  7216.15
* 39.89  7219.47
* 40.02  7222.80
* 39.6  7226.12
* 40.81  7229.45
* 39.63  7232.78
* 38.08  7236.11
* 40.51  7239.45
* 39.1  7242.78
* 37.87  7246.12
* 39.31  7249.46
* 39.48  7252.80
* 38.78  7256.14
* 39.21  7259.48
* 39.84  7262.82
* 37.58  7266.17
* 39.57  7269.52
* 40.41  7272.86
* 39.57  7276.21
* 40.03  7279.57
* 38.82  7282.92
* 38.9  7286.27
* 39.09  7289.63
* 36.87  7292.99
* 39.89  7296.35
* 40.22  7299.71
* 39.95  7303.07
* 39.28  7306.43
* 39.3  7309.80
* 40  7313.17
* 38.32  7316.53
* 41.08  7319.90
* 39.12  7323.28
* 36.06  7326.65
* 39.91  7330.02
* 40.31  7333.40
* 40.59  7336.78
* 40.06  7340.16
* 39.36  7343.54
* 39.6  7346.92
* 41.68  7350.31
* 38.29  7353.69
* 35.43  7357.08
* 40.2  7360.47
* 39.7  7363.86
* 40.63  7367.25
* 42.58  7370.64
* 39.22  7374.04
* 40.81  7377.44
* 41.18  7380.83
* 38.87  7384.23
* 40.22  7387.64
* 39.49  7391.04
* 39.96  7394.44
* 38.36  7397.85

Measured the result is 1.0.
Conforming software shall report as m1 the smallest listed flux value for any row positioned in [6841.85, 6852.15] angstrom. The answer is 37.41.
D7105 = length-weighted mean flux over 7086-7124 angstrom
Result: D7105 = 38.8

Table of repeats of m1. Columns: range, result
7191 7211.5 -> 35.83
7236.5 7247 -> 37.87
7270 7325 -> 36.87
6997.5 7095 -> 37.5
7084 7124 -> 37.47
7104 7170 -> 34.86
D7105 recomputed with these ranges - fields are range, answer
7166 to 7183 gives 39.2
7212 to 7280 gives 39.4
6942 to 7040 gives 39.5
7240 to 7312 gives 39.2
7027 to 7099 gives 39.4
